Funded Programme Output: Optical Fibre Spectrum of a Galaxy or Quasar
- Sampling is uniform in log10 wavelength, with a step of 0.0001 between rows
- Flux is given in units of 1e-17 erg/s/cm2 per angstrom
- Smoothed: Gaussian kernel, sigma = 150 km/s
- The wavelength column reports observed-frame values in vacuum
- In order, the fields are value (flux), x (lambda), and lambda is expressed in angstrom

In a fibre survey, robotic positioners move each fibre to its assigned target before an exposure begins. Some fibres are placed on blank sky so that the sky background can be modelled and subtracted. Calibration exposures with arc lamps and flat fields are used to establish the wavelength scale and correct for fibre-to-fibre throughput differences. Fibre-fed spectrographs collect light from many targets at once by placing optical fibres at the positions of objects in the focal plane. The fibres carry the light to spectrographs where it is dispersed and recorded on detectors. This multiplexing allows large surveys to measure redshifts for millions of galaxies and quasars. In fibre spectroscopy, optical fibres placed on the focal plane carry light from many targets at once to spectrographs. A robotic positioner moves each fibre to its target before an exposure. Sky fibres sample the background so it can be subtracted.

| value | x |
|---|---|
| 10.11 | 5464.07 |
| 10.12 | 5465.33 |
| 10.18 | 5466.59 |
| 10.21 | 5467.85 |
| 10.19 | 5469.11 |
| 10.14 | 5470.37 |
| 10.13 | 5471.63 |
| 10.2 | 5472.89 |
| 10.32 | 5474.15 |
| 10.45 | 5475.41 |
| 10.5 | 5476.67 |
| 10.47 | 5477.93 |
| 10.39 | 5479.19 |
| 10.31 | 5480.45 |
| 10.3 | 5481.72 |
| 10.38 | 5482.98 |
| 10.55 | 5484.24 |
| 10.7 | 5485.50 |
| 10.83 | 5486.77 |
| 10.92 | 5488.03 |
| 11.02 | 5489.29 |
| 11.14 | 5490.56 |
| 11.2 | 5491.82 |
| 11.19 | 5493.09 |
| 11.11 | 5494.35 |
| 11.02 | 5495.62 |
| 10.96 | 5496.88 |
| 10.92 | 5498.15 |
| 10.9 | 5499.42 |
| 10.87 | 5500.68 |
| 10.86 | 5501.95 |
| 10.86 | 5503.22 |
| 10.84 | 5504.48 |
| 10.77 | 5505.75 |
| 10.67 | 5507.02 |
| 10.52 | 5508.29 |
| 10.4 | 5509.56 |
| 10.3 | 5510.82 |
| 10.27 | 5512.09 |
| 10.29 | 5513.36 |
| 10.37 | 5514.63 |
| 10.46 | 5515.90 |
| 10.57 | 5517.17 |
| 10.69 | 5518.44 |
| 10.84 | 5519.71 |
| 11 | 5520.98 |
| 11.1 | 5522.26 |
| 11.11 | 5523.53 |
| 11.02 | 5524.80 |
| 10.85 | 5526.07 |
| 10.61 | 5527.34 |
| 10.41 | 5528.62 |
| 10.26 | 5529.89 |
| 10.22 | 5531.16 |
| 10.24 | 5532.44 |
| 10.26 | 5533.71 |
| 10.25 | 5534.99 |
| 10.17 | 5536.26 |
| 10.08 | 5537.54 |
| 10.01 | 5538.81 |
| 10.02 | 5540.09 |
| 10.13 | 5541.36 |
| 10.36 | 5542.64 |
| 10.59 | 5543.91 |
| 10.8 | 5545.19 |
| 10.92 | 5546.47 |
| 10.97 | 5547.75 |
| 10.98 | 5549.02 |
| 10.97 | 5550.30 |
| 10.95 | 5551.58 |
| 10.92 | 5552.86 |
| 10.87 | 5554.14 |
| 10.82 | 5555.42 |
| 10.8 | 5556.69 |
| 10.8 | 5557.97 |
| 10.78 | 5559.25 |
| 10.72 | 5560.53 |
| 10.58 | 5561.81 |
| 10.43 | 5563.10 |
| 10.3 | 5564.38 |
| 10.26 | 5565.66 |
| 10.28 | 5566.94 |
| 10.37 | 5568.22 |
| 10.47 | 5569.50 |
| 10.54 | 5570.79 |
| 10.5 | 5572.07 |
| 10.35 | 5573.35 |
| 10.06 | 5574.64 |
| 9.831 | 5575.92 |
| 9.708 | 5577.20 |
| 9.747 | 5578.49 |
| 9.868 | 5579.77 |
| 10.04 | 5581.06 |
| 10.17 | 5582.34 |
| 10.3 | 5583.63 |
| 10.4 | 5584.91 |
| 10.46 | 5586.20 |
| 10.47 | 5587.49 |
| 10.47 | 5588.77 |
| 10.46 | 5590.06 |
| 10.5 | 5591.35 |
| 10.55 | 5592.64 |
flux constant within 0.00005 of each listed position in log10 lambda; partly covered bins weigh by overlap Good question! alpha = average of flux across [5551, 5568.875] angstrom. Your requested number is 10.6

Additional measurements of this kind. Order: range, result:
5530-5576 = 10.5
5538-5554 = 10.6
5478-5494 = 10.7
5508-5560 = 10.6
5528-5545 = 10.2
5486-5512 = 10.9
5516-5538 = 10.6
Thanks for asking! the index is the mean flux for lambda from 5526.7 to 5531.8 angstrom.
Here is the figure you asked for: 10.4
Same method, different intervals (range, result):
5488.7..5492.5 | 11.1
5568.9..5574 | 10.4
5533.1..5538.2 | 10.2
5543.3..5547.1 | 10.8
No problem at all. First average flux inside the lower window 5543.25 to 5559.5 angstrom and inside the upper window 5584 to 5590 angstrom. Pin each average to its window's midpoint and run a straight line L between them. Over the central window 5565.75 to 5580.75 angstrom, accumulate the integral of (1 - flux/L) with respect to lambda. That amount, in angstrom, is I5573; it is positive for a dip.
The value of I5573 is 0.6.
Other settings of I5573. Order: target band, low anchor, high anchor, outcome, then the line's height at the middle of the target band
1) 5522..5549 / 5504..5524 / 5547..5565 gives 0.5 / 10.7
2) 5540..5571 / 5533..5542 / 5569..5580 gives -1.6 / 10.1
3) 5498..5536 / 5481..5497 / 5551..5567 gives 0.6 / 10.8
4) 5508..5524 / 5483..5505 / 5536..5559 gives 0.3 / 10.8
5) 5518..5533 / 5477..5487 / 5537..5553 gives -0.2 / 10.6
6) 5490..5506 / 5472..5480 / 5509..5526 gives -0.7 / 10.5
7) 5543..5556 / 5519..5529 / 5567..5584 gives -0.4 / 10.5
